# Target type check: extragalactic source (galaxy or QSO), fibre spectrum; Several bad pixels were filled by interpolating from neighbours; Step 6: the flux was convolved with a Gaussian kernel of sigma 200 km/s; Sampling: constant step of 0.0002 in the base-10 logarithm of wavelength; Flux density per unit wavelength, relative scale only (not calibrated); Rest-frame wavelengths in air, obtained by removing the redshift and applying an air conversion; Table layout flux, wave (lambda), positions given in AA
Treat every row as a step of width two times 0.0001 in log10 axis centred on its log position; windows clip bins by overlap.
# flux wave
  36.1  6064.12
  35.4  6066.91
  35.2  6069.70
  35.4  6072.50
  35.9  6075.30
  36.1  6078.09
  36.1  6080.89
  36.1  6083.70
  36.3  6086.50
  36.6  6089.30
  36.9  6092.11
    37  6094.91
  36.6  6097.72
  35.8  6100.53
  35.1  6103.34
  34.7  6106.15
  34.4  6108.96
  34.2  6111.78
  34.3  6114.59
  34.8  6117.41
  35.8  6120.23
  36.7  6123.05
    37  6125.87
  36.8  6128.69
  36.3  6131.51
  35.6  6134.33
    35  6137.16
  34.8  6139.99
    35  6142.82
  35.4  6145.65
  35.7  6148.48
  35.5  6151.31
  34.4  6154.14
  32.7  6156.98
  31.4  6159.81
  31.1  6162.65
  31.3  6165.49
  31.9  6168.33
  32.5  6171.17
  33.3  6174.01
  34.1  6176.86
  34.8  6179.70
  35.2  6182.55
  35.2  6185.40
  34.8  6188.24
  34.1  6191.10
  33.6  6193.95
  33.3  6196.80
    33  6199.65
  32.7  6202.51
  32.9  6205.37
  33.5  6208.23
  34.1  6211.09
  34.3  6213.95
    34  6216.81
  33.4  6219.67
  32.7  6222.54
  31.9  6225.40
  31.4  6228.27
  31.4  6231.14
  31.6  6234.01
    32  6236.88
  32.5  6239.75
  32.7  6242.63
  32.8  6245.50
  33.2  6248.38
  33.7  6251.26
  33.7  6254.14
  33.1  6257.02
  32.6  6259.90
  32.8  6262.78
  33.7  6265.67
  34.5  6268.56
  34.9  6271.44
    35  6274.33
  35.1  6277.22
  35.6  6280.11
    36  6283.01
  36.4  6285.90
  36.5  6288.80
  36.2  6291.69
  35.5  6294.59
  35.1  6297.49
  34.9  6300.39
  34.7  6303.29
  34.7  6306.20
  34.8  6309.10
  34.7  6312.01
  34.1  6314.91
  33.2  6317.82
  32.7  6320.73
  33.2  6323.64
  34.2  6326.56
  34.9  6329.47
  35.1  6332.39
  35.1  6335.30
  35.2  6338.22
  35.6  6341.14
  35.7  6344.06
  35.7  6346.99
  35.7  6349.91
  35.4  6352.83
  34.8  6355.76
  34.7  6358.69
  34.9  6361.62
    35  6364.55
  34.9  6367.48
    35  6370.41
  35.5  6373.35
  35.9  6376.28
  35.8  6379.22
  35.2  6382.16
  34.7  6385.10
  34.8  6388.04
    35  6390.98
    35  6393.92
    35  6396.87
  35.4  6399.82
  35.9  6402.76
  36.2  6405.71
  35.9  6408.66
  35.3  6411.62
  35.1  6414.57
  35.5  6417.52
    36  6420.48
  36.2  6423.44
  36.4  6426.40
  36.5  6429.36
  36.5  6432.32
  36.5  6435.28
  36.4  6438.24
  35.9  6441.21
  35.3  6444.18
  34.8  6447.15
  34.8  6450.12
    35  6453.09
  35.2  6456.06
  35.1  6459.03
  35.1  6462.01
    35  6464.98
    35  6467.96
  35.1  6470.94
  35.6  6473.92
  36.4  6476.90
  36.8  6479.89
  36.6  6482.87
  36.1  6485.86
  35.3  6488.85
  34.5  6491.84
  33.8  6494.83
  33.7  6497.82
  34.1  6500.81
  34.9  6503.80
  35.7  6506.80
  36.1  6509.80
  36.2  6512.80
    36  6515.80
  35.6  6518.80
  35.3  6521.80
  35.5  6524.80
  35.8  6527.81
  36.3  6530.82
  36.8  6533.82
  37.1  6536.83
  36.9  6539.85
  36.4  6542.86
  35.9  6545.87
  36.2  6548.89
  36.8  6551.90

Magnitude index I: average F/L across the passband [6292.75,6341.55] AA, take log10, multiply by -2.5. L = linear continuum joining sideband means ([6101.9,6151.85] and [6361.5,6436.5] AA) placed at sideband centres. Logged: 0.03 mag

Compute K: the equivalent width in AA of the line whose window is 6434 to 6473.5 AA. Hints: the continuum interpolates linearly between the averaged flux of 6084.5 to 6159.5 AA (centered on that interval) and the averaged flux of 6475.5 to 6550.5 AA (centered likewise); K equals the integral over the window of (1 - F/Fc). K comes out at 0.4 AA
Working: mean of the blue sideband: 35.5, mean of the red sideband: 35.8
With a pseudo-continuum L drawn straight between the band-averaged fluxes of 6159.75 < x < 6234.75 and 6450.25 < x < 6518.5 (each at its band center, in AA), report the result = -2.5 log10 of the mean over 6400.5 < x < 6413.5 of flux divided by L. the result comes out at -0.03 mag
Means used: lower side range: 33.1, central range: 35.8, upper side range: 35.3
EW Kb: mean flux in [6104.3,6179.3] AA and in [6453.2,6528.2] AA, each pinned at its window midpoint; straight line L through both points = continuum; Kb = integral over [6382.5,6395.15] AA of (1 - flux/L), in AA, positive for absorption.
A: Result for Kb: 0.1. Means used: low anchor 34.4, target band 34.9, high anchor 35.4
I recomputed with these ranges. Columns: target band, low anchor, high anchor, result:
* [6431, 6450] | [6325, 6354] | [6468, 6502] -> -0.02 mag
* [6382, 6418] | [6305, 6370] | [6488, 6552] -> -0.01 mag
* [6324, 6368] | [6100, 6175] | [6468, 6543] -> 0.00 mag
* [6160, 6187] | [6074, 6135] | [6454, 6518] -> 0.08 mag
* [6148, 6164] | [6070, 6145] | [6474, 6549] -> 0.07 mag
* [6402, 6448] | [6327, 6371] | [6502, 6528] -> -0.02 mag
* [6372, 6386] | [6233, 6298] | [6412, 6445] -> 0.00 mag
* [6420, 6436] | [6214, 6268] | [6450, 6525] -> -0.05 mag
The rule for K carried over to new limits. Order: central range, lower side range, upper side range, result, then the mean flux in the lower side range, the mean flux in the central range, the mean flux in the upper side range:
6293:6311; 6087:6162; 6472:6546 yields 0.3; 35.3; 34.9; 35.7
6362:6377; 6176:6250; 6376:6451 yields 0.0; 33.3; 35.2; 35.6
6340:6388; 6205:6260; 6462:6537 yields -1.5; 32.9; 35.3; 35.5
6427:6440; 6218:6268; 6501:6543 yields -0.6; 32.7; 36.5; 36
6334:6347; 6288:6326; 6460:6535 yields -0.3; 34.6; 35.4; 35.5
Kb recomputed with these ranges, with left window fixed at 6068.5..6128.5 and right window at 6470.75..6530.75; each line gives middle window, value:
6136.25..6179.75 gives 2.6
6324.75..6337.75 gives 0.3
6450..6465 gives 0.2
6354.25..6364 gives 0.2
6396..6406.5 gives 0.0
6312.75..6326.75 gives 0.8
